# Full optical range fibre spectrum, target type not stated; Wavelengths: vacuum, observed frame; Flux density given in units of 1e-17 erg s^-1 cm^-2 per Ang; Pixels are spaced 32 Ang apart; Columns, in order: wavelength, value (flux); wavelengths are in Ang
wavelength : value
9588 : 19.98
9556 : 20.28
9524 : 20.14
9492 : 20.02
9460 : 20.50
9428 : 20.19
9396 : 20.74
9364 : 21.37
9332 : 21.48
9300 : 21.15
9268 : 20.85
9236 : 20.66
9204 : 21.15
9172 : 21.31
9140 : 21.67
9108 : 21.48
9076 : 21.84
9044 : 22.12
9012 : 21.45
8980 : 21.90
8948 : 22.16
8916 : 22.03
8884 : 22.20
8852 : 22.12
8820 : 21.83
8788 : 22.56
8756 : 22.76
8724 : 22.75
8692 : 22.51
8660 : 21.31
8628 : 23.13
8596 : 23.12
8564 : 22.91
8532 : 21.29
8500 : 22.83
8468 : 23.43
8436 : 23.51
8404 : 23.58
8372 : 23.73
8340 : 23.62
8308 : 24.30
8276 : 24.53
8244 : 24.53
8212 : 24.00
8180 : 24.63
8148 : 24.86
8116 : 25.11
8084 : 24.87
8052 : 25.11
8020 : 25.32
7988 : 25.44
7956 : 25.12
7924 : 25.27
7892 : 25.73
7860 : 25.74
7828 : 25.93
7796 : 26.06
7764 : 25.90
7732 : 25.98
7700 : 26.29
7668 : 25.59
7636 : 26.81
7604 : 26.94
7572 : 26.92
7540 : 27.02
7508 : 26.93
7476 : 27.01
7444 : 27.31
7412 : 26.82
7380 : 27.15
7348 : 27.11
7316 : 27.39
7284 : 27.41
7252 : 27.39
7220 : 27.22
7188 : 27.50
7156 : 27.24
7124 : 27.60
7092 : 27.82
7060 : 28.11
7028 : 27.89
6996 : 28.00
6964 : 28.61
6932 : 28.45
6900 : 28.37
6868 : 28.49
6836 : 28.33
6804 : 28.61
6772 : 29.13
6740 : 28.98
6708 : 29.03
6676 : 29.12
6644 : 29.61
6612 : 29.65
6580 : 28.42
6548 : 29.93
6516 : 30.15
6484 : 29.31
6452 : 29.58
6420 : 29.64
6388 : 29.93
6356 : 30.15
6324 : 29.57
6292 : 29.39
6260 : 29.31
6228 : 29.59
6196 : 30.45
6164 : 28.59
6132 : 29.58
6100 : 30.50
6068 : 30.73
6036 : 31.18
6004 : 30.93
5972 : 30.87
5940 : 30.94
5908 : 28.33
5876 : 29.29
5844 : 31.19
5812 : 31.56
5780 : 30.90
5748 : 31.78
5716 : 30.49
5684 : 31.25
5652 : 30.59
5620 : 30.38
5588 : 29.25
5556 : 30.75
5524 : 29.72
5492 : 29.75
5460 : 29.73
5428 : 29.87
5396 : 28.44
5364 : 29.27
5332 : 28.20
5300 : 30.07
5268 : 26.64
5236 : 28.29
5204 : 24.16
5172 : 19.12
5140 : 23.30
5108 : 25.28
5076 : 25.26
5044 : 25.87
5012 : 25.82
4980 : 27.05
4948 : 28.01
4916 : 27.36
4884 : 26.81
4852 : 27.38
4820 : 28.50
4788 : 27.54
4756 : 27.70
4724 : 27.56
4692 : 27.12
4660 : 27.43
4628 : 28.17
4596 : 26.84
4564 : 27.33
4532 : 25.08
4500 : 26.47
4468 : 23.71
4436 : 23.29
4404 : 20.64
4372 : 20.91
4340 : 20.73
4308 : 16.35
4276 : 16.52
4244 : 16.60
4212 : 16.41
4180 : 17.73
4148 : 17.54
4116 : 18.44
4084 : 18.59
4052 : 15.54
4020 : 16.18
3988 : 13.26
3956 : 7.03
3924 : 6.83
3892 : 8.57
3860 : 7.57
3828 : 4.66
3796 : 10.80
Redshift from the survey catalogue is 0.000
